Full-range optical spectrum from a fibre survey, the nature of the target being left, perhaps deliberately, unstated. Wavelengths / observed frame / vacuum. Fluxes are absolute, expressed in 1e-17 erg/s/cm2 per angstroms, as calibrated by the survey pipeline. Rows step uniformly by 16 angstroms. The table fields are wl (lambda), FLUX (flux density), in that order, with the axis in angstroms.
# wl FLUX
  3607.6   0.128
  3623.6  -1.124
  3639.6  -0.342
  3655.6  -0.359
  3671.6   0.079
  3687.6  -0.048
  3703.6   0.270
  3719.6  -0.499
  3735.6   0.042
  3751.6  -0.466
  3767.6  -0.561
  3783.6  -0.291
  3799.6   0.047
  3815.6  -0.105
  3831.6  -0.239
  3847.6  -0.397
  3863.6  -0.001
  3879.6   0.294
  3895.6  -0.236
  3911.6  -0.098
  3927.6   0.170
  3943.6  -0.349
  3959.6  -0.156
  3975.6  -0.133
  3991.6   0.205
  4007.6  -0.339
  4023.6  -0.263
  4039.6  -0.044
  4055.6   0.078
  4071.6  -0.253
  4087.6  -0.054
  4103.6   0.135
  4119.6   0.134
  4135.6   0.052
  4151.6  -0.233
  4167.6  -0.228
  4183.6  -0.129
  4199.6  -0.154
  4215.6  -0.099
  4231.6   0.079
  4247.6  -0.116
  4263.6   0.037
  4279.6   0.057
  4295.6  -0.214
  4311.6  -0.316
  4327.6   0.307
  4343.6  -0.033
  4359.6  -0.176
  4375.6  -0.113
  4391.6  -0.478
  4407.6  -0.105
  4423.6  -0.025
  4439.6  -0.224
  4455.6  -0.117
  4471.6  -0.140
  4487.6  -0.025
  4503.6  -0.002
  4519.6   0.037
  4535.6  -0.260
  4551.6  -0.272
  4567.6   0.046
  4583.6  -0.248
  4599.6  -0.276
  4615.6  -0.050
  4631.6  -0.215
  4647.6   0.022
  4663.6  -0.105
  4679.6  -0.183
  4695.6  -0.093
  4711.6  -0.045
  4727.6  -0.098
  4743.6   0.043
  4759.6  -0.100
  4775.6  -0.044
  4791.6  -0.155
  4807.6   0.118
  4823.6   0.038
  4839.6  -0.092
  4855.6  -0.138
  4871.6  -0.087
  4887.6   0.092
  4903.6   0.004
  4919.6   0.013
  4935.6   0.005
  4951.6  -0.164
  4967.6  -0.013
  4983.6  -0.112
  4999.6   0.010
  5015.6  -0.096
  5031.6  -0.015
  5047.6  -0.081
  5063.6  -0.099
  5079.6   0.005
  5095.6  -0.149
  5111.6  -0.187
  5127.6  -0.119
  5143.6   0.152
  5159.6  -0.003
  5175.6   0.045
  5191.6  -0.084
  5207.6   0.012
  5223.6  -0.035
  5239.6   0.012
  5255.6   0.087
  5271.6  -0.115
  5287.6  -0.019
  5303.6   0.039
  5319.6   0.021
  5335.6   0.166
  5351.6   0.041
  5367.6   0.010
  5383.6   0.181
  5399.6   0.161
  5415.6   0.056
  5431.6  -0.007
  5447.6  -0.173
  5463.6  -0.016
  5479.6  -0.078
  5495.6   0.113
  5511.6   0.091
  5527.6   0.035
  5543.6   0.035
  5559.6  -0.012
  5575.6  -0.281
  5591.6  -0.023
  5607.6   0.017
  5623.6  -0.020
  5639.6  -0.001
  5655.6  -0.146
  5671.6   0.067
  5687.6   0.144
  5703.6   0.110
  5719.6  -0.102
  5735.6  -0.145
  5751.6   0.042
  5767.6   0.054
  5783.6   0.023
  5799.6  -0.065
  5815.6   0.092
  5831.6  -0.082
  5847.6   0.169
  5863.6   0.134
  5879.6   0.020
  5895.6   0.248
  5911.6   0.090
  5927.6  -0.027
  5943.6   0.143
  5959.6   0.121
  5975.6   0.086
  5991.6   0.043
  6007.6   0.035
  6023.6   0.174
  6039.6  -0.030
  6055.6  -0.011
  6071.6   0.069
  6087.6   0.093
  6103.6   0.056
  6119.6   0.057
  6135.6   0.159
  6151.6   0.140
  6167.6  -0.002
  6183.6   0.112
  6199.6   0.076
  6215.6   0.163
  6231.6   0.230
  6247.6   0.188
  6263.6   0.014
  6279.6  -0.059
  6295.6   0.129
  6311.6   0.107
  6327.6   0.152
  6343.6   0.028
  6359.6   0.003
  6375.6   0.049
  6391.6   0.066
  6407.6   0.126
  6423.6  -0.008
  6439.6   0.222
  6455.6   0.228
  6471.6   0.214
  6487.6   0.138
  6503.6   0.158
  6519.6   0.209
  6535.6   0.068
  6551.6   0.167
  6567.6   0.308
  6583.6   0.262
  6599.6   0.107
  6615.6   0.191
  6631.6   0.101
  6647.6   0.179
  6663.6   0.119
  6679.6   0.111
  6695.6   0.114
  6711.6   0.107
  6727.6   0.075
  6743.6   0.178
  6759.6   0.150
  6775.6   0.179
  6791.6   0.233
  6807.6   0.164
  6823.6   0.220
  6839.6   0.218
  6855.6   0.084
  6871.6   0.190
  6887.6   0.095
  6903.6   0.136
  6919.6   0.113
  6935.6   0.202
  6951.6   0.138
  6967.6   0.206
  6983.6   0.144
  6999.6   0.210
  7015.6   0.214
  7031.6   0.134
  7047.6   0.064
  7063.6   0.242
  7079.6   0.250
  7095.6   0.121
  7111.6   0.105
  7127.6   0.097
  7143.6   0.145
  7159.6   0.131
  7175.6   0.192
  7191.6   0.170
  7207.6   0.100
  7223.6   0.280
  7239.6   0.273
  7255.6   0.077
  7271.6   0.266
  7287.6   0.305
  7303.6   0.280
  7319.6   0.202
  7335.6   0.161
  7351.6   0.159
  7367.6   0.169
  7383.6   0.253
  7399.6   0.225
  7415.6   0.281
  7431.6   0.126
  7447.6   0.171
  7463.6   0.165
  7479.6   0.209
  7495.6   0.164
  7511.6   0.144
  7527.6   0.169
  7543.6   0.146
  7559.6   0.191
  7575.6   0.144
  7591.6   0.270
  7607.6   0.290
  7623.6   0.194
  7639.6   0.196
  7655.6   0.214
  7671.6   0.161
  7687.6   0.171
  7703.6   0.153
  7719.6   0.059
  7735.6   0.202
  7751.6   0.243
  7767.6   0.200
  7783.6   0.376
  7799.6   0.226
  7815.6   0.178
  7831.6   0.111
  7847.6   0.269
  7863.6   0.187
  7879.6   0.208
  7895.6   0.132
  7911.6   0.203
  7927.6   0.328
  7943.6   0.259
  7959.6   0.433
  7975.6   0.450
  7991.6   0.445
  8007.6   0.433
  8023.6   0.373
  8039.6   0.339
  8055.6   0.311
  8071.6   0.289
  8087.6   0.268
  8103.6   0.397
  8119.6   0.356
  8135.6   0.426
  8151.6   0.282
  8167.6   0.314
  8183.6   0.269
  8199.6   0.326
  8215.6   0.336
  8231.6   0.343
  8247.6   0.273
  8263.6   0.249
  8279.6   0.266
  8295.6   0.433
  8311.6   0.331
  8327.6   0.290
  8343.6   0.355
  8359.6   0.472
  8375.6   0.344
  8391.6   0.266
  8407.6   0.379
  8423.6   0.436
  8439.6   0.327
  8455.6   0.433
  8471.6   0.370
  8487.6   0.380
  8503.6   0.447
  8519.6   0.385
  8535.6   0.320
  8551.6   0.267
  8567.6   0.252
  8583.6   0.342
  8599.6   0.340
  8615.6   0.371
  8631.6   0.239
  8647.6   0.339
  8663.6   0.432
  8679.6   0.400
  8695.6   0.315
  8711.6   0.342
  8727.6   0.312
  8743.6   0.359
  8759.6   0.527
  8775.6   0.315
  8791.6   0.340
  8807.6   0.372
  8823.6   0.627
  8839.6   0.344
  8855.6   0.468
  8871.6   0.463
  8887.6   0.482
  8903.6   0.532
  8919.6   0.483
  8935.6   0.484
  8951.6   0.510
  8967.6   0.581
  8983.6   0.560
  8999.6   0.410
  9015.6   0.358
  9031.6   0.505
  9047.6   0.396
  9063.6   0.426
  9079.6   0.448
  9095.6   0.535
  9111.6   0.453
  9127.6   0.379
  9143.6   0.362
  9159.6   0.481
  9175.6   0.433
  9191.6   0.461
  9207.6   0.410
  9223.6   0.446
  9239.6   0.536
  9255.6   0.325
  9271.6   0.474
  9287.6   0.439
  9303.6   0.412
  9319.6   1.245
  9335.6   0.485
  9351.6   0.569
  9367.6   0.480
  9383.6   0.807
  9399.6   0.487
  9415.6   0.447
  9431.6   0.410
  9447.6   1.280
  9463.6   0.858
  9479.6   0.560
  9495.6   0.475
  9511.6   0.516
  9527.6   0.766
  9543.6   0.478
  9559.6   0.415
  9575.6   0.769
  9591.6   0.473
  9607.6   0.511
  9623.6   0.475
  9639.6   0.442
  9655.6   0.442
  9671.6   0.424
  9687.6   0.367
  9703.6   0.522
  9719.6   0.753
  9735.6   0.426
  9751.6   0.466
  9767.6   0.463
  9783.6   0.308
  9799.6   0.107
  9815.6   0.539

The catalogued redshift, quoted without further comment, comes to 0.989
